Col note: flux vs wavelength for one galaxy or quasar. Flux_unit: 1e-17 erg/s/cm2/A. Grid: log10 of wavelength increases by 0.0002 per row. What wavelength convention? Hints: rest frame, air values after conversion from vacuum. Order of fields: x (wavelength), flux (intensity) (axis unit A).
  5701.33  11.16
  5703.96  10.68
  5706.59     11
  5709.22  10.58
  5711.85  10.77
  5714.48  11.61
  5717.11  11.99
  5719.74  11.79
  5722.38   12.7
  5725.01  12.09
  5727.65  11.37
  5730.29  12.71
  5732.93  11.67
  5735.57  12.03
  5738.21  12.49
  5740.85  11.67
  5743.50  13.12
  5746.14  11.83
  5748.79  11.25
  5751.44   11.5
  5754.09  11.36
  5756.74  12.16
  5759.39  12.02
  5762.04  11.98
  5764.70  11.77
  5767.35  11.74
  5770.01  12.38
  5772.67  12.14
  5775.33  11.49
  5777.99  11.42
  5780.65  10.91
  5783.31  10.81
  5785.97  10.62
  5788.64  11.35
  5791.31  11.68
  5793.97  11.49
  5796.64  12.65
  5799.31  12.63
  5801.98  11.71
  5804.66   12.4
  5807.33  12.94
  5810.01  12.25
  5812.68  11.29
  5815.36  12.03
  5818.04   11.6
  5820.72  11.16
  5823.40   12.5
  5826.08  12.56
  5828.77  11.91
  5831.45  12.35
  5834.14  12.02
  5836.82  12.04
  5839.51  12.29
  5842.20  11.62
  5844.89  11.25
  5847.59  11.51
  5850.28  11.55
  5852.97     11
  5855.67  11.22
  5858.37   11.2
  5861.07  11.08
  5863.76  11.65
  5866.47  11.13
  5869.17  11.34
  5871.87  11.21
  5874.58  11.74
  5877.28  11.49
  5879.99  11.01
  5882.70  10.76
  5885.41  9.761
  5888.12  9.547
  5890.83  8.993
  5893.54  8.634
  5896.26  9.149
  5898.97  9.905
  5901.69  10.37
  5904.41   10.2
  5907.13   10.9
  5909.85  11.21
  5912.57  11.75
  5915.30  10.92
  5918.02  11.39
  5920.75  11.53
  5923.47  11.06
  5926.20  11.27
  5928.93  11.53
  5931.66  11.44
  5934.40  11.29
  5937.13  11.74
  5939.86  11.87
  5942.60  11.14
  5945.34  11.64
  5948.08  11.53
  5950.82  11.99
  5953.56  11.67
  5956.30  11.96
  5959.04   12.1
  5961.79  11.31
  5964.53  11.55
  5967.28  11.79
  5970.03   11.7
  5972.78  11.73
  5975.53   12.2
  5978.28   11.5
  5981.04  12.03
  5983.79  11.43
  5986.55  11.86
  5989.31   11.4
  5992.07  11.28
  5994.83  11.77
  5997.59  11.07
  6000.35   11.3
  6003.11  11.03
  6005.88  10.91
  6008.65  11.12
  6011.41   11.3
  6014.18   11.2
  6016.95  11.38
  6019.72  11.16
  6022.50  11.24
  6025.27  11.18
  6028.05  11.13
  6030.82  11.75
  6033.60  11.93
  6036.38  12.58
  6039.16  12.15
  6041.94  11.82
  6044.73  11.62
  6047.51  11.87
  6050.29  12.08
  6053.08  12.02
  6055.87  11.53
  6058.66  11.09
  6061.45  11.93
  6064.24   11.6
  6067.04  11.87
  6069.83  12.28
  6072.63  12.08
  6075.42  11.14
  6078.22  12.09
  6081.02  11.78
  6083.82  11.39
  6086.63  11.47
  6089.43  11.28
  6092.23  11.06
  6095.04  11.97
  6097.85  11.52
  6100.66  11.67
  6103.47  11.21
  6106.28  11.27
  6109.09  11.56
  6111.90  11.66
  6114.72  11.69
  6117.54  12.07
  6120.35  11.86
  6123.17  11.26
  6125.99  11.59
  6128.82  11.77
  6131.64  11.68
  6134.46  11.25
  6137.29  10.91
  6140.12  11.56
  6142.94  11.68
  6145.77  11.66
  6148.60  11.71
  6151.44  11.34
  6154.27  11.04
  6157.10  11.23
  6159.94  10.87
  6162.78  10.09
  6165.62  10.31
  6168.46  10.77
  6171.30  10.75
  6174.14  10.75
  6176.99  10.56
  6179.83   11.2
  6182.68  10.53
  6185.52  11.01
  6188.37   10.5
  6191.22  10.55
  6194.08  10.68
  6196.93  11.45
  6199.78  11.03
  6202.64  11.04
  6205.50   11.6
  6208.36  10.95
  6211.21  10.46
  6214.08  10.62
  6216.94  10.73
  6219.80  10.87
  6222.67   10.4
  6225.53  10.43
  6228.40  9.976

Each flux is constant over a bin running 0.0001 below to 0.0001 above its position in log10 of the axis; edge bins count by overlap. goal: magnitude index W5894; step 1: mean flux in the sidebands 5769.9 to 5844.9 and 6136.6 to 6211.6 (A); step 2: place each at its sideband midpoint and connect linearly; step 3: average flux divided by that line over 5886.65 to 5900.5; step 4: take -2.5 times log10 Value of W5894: 0.25 mag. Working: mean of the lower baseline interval 11.8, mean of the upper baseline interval 11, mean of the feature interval 9.27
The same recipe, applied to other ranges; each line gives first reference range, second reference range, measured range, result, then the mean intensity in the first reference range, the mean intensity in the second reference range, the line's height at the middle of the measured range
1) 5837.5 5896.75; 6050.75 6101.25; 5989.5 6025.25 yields 0.017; 10.9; 11.7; 11.4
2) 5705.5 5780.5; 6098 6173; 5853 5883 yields 0.037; 11.8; 11.3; 11.6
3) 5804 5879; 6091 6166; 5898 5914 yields 0.088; 11.7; 11.4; 11.6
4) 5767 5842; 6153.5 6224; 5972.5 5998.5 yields -0.025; 11.9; 10.8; 11.4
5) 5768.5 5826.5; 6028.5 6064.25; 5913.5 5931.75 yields 0.048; 11.8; 11.8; 11.8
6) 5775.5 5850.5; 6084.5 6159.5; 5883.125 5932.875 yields 0.114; 11.8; 11.5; 11.7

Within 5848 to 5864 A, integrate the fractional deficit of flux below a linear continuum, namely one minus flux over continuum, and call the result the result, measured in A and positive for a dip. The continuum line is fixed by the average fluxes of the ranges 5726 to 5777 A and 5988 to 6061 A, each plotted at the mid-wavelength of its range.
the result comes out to 0.7 A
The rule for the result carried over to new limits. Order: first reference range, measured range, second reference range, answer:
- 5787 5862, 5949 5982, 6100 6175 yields -0.6 A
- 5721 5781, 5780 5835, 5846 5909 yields -2.4 A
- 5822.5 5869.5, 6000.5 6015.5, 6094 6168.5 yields 0.5 A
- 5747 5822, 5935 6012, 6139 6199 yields -1.4 A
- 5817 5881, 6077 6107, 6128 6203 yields -1.0 A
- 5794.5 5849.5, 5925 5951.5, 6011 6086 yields 0.7 A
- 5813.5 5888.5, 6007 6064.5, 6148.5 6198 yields -2.6 A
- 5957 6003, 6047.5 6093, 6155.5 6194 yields -2.0 A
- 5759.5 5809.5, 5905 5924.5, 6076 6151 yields 0.8 A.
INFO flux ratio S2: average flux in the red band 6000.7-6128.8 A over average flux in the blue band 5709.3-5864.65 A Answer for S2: 0.98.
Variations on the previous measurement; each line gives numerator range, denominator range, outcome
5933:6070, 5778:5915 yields 1.03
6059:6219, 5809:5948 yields 1.01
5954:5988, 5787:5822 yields 0.99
